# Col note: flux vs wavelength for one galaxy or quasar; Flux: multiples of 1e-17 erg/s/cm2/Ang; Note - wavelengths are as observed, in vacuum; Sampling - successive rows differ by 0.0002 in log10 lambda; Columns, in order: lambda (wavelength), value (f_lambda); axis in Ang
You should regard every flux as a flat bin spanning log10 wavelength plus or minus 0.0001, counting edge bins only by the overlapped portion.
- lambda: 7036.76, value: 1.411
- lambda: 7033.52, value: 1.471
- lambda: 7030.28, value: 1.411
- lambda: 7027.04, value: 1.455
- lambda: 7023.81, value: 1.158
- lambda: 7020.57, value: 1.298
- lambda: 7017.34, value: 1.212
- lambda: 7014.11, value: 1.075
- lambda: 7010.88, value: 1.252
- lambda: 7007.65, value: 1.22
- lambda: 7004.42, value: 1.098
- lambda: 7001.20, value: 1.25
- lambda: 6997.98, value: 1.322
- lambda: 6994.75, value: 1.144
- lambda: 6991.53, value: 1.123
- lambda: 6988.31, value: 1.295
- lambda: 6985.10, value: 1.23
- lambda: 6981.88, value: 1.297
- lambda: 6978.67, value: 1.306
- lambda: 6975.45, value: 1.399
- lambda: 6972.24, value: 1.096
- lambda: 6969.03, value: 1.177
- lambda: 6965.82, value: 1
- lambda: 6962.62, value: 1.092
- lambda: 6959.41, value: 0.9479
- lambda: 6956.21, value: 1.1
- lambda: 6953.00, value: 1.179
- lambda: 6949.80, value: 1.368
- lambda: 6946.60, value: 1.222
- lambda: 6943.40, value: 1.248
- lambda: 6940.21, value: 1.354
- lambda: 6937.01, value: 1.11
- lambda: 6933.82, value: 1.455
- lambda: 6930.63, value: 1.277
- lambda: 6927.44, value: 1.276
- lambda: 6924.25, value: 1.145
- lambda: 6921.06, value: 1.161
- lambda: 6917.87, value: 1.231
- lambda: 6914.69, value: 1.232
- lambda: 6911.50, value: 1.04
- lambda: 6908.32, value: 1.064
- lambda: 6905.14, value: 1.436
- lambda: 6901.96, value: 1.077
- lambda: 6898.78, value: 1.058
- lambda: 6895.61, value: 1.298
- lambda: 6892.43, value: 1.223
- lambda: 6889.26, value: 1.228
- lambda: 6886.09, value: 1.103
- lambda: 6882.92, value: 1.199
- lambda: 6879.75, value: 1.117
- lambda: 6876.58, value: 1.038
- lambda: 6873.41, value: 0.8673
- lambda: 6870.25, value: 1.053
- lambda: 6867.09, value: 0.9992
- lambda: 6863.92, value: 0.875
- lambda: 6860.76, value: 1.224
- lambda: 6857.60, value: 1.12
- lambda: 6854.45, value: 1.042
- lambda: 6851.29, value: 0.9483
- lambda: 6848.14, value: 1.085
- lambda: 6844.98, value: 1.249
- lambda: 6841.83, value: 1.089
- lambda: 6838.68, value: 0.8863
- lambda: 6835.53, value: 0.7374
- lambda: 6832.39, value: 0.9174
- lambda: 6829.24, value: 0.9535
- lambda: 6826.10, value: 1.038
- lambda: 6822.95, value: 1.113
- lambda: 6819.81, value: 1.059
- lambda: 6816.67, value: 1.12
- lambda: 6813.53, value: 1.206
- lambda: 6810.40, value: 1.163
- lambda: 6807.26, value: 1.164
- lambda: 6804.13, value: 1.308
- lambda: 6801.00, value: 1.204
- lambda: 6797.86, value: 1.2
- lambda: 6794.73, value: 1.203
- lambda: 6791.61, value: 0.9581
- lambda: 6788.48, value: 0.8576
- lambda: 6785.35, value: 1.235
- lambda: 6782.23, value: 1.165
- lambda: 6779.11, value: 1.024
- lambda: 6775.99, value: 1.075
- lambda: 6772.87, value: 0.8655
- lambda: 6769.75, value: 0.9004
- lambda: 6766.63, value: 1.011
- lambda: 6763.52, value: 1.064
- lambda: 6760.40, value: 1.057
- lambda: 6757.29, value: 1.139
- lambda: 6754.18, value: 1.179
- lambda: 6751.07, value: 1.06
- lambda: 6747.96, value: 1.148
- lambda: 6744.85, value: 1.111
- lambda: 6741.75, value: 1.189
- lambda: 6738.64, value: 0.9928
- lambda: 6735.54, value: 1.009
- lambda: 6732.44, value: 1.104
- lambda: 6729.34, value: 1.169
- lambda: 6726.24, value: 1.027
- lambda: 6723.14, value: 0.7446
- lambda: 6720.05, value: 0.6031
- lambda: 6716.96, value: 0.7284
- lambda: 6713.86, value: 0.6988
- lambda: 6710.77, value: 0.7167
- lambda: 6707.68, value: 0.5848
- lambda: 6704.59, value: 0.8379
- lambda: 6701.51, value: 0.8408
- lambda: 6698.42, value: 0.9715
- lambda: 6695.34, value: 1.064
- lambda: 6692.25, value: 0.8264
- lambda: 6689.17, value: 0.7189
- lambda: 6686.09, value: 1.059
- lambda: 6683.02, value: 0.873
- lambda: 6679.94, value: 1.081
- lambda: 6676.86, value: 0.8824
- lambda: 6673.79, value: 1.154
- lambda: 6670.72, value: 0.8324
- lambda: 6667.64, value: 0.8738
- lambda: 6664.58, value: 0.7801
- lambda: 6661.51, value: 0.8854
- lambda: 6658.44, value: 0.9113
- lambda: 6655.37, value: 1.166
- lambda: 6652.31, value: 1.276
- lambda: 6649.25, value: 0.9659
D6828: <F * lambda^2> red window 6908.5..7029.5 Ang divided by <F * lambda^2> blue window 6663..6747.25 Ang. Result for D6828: 1.44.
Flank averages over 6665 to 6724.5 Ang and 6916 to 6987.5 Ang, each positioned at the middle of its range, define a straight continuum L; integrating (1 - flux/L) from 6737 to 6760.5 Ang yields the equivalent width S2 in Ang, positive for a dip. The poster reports -4.8 Ang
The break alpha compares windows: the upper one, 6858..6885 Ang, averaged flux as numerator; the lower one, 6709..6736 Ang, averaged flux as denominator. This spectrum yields 1.2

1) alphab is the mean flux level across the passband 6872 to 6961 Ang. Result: 1.18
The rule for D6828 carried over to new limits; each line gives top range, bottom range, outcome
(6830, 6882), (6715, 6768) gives 1.03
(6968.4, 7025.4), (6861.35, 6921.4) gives 1.12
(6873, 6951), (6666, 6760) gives 1.35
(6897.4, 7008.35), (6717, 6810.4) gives 1.20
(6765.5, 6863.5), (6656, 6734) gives 1.25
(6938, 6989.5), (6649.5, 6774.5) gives 1.36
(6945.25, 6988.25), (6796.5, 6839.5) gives 1.15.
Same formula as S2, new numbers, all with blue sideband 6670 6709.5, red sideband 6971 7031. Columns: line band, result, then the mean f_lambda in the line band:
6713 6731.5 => 1.90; 0.842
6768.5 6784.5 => -0.33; 1.02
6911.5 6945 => -2.18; 1.24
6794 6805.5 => -2.32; 1.23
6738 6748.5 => -1.70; 1.12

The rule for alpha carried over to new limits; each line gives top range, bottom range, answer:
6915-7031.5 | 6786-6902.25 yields 1.13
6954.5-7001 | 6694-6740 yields 1.36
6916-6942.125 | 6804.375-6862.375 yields 1.17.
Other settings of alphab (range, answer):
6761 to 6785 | 1.03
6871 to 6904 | 1.12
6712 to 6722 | 0.681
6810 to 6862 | 1.05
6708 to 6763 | 0.974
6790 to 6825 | 1.15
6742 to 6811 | 1.1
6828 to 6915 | 1.08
